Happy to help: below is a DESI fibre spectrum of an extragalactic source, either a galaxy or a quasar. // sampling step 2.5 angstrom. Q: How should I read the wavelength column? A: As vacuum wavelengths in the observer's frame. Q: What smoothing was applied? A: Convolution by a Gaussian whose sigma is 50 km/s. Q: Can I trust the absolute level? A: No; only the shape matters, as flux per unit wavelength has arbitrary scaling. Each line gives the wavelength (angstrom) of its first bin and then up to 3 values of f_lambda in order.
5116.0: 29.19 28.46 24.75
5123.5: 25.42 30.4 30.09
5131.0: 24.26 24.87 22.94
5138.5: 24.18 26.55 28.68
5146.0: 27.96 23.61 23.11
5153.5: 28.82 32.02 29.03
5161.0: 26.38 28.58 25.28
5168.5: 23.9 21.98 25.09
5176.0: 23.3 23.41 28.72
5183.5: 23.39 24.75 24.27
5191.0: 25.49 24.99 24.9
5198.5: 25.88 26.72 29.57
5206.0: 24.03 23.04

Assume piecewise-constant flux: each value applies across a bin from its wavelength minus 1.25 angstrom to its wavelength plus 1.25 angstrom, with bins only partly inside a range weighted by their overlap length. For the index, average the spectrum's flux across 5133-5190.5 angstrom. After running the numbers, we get 25.7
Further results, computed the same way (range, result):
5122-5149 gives 26.3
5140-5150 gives 26.6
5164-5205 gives 25.2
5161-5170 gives 25.9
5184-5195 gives 24.8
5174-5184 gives 24.8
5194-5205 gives 26.6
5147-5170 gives 26.7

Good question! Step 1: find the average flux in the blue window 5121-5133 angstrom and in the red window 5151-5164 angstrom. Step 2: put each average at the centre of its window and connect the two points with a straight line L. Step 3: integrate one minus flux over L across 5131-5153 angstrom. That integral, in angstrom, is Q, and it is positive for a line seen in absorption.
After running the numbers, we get 1.9 angstrom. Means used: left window 27.1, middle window 25.3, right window 28.4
